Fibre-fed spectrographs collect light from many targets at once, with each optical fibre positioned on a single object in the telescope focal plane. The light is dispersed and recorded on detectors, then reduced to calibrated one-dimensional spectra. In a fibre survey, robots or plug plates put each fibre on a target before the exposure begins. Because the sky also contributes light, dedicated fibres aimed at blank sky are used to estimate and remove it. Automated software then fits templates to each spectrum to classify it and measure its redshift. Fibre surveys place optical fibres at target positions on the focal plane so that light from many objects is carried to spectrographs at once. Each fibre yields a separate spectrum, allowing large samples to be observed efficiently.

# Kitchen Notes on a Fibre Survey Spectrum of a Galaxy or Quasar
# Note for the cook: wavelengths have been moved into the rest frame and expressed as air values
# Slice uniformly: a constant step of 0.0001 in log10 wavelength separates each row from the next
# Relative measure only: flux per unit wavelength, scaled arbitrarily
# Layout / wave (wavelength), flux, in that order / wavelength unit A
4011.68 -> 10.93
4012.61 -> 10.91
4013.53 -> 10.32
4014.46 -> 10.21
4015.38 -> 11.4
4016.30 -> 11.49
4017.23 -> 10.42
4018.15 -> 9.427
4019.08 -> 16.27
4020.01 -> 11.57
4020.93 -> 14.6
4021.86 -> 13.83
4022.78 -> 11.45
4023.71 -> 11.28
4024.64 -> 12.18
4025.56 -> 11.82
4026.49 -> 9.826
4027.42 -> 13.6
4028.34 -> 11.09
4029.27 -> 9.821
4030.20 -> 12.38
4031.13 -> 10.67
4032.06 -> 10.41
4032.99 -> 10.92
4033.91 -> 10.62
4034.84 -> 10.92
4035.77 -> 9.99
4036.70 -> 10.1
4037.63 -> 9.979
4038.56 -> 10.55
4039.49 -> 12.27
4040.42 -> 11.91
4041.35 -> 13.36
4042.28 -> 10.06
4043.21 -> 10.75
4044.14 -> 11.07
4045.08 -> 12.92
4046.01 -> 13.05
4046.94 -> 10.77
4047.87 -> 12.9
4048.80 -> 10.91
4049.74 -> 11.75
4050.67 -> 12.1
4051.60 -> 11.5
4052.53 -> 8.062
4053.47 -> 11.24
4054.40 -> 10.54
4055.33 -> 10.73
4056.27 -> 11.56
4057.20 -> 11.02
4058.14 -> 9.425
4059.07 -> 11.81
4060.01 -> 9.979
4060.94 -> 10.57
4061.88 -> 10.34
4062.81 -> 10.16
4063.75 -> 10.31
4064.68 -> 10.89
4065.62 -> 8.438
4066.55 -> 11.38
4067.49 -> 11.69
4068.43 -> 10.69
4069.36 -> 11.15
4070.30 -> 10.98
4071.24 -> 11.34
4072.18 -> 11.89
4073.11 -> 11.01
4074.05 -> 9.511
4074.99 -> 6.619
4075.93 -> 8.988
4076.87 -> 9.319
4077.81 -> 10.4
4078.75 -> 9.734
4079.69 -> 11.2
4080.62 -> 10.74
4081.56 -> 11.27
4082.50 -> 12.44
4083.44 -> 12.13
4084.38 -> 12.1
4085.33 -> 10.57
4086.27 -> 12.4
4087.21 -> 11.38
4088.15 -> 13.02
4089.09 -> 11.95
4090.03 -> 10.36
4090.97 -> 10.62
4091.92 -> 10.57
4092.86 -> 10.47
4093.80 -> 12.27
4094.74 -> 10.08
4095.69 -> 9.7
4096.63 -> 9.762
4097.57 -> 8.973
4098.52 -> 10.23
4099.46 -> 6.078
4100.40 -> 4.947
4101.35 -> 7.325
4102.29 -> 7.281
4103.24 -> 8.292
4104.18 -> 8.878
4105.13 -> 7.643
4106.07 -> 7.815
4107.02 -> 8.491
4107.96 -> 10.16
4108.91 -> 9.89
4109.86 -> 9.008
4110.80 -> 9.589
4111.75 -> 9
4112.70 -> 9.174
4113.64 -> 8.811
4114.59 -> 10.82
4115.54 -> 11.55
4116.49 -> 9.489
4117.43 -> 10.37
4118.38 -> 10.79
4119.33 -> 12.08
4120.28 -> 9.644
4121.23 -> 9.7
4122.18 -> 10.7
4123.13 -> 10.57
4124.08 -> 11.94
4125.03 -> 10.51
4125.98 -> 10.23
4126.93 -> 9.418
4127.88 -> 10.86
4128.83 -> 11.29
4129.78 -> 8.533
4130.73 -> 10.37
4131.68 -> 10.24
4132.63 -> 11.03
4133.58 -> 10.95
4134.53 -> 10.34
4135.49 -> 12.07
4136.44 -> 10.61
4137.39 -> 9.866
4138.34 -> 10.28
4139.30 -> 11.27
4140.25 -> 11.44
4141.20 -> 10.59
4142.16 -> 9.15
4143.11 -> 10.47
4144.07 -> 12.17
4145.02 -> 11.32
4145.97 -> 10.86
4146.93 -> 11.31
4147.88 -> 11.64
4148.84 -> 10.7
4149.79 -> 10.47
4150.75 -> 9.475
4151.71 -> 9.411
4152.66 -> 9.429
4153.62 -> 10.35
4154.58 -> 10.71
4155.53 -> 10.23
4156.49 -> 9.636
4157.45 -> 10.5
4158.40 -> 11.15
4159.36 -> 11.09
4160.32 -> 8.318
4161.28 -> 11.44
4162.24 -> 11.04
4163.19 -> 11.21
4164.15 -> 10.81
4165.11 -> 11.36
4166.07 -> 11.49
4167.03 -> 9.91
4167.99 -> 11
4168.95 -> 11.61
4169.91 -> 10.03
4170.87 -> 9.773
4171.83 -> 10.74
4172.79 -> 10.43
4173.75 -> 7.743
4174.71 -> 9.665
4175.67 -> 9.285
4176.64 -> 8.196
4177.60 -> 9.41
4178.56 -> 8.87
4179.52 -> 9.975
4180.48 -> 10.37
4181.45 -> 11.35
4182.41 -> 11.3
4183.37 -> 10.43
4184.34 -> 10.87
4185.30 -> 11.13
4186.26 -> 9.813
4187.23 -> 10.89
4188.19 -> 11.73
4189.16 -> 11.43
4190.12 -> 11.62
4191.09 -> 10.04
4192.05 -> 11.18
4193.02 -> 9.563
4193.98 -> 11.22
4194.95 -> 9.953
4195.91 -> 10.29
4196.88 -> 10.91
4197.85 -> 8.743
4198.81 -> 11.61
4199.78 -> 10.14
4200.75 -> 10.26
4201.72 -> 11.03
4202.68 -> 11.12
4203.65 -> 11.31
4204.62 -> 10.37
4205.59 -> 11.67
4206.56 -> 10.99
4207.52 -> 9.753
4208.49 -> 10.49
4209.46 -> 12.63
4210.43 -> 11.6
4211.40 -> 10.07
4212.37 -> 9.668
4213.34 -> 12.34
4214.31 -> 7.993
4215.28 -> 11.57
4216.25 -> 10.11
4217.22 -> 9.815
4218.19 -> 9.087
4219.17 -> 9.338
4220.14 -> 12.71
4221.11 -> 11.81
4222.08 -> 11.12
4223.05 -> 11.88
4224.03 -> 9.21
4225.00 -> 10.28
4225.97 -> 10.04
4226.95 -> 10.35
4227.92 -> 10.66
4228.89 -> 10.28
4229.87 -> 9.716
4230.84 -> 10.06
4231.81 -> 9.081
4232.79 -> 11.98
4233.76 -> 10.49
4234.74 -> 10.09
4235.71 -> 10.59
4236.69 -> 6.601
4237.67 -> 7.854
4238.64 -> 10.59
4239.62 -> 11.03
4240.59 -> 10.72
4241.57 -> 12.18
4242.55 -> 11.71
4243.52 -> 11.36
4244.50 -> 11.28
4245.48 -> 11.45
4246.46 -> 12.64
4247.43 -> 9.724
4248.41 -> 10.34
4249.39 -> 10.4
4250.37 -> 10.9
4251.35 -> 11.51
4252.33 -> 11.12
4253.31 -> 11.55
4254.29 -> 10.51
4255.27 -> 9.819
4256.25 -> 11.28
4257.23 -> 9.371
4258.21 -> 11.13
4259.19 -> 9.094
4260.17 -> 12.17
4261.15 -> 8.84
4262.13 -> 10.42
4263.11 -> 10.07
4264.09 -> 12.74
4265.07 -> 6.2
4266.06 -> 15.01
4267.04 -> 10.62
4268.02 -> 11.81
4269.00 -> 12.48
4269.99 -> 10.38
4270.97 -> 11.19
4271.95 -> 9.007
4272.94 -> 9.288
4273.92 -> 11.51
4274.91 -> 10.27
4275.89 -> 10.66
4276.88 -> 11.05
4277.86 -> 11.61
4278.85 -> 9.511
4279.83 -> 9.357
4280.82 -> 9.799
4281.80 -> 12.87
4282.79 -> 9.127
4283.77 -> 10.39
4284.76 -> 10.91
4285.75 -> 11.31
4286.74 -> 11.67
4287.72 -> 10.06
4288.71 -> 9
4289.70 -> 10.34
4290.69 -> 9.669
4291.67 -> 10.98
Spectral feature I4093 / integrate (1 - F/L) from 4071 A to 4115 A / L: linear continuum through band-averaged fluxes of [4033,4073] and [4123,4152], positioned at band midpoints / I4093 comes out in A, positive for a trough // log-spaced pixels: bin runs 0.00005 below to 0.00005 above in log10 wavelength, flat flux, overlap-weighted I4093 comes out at 3.90 A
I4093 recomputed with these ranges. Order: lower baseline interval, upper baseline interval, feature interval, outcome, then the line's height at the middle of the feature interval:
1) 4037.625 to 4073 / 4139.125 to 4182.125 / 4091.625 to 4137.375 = 3.9 A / 10.7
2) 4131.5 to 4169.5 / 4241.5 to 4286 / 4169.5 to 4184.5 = 1.1 A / 10.7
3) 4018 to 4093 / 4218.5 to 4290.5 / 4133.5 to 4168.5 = 0.7 A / 10.9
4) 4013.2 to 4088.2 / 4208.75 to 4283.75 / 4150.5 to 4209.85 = 1.6 A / 10.8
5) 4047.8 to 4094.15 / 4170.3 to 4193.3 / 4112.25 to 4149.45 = -0.3 A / 10.5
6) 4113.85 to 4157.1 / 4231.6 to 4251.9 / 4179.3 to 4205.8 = -0.4 A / 10.6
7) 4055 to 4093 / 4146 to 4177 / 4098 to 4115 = 3.3 A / 10.6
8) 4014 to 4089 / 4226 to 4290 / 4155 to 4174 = 0.5 A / 10.8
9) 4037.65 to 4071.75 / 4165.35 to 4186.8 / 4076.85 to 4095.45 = -0.6 A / 10.8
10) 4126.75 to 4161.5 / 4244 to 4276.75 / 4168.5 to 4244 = 1.5 A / 10.6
